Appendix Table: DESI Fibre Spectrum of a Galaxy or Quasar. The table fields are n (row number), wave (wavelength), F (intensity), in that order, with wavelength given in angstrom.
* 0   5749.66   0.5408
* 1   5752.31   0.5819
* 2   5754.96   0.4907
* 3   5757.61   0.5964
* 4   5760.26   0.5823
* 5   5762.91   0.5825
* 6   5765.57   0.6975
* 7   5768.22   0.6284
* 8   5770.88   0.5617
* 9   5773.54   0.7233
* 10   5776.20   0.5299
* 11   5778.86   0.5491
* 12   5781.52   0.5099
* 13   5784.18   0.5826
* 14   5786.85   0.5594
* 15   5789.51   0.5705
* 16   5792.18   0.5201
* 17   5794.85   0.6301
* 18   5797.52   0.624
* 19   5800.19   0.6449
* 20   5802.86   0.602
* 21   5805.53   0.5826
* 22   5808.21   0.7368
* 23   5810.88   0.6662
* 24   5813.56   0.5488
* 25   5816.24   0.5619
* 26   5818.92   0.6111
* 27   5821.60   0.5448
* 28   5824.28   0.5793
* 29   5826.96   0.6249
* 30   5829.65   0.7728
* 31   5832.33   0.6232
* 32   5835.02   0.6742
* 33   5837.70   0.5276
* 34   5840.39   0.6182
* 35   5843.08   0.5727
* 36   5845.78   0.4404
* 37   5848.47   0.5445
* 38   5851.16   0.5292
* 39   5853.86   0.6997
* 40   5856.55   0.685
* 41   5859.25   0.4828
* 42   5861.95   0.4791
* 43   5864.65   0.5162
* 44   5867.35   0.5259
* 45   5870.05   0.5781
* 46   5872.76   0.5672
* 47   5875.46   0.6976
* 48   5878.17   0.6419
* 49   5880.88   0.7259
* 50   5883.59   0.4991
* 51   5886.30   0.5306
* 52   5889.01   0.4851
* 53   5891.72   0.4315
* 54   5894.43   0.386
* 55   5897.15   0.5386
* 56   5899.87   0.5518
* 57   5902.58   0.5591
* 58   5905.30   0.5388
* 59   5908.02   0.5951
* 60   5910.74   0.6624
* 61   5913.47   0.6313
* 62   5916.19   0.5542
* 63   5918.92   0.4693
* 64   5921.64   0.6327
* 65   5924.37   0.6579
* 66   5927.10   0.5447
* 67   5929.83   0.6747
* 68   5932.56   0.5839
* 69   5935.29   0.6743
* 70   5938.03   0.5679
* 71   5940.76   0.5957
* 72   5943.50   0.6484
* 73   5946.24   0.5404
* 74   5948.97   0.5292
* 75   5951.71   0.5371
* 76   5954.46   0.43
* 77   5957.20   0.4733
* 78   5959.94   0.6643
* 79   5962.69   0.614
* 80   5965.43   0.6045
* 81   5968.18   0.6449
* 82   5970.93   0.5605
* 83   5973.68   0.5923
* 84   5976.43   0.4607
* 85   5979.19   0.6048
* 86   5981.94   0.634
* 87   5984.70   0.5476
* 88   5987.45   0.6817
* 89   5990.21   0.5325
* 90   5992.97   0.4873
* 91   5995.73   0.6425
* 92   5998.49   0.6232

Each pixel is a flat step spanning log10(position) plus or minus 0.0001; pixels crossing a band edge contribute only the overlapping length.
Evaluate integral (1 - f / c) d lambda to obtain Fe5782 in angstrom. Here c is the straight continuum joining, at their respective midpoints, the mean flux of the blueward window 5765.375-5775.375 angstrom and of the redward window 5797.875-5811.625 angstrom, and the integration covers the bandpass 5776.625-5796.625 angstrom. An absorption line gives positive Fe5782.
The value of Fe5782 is 2.6 angstrom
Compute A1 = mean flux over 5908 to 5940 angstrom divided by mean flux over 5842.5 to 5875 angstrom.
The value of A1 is 1.09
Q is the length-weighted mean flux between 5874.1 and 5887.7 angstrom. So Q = 0.618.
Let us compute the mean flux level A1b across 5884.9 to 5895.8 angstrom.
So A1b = 0.459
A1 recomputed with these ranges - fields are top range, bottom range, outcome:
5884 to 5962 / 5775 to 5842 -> 0.93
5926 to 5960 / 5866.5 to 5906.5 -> 1.04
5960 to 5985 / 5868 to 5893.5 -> 1.04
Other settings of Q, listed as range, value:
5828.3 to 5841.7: 0.643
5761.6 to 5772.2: 0.617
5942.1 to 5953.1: 0.563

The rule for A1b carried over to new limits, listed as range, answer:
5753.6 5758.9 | 0.544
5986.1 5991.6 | 0.606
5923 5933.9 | 0.615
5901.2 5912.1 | 0.589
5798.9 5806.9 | 0.61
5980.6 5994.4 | 0.577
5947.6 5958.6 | 0.493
